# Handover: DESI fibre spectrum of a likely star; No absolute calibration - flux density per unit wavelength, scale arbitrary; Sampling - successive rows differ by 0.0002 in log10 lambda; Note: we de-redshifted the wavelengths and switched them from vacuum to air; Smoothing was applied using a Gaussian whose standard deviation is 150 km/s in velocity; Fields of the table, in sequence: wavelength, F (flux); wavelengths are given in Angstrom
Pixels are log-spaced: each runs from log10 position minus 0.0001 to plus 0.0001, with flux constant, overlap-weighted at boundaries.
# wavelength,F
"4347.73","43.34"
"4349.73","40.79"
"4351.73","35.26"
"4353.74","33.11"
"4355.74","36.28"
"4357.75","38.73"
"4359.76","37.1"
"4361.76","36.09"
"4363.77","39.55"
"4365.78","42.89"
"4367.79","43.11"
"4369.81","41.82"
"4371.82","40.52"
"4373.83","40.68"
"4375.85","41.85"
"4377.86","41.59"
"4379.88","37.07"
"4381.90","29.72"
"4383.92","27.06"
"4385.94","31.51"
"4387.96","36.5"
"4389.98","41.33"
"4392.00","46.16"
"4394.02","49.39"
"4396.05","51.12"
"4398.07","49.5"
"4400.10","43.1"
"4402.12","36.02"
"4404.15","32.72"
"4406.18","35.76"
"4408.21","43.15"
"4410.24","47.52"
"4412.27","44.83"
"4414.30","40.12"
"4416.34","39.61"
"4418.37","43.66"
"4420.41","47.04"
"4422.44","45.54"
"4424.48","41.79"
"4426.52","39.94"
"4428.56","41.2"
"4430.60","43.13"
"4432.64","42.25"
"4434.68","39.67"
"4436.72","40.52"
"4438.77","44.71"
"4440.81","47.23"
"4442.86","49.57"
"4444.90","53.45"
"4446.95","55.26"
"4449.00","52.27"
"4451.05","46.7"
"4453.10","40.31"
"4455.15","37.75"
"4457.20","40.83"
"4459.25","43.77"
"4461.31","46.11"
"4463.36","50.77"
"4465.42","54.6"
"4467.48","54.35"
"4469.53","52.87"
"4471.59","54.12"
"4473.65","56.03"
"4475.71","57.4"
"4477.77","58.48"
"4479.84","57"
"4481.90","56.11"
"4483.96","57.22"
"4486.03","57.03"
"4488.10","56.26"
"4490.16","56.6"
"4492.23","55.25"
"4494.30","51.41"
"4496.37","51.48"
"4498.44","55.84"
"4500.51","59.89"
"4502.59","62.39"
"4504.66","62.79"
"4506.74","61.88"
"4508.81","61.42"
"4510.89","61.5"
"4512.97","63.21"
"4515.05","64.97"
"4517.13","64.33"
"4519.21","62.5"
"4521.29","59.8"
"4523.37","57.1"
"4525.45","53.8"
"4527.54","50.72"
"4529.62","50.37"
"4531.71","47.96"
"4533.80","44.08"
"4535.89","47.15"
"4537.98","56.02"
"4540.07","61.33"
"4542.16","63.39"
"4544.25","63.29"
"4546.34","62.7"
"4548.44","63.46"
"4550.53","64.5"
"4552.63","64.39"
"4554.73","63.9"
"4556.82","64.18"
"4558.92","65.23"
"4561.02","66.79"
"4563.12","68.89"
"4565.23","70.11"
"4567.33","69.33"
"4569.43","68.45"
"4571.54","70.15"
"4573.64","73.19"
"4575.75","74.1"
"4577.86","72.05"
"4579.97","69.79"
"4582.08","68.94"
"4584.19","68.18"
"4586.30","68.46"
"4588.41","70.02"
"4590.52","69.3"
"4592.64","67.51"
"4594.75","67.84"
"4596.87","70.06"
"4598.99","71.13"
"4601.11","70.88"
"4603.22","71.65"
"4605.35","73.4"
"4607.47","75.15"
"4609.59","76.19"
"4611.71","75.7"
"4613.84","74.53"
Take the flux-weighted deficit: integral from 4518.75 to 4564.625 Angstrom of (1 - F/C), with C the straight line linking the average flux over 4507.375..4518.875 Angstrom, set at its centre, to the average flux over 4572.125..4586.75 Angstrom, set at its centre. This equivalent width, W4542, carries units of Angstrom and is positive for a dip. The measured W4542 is 4.97 Angstrom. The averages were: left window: 63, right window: 70.7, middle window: 59.2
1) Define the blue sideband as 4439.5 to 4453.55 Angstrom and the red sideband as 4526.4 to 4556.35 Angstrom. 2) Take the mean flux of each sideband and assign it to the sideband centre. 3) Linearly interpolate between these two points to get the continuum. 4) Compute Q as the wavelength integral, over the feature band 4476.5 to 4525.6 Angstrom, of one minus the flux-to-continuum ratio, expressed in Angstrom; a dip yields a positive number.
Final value -4.21 Angstrom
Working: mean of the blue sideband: 49.5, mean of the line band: 58.8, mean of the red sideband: 57.5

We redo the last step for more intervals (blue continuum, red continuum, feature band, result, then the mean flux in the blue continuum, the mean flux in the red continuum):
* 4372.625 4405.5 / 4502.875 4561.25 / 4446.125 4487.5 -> -0.70 Angstrom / 39.7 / 59.7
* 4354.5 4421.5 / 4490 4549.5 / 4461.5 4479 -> -1.07 Angstrom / 40.4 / 57.8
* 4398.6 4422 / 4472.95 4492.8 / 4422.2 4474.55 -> 2.99 Angstrom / 41.5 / 56.8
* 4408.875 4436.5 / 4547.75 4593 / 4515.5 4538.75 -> 2.46 Angstrom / 42.7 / 68.3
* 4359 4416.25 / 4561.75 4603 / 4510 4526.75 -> -0.17 Angstrom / 40.3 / 69.9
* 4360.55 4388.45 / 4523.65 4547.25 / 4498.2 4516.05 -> -3.48 Angstrom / 37.9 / 54.7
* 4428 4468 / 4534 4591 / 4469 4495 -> -1.98 Angstrom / 46.2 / 65.9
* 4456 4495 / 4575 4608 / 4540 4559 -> 0.18 Angstrom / 53.4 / 70.4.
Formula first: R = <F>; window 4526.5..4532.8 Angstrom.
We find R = 49.6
